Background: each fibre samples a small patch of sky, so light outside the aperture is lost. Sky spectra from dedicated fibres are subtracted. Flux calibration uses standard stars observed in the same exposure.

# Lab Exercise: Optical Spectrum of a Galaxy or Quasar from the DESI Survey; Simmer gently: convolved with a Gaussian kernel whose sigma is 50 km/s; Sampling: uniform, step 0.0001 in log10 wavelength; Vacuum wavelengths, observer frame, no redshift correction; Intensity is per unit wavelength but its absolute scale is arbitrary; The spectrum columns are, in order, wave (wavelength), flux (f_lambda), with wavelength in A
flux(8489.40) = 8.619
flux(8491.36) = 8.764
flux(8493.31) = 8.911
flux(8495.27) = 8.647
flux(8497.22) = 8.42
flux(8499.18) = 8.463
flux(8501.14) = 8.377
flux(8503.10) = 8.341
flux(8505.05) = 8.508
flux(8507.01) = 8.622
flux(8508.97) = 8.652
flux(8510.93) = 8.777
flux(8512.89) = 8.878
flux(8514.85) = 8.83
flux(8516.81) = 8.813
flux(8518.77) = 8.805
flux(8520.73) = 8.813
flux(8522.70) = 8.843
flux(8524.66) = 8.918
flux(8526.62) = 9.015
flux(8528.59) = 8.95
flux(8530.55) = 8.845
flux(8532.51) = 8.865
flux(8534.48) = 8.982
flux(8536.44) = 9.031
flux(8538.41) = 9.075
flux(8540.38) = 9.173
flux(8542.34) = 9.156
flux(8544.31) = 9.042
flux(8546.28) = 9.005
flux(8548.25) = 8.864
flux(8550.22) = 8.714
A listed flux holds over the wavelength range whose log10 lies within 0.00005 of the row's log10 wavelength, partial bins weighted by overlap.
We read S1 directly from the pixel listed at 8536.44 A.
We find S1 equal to 9.031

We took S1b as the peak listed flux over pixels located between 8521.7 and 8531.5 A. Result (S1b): 9.015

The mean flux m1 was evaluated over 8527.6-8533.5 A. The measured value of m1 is 8.88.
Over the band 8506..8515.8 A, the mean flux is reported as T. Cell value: 8.75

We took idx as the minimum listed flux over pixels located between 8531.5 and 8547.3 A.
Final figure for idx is 8.865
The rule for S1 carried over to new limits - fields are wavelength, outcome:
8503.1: 8.341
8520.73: 8.813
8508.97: 8.652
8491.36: 8.764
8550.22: 8.714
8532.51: 8.865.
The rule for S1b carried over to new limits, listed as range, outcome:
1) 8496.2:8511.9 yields 8.777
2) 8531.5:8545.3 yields 9.173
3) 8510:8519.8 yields 8.878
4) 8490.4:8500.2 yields 8.911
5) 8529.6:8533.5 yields 8.865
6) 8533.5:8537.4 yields 9.031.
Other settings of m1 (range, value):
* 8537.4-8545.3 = 9.1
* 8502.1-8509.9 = 8.53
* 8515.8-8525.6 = 8.84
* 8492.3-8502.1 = 8.57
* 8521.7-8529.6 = 8.93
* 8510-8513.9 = 8.83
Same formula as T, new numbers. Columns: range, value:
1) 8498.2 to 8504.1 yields 8.4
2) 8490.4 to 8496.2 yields 8.78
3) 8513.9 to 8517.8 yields 8.83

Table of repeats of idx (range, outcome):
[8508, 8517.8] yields 8.652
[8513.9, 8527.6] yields 8.805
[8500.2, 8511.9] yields 8.341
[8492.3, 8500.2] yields 8.42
